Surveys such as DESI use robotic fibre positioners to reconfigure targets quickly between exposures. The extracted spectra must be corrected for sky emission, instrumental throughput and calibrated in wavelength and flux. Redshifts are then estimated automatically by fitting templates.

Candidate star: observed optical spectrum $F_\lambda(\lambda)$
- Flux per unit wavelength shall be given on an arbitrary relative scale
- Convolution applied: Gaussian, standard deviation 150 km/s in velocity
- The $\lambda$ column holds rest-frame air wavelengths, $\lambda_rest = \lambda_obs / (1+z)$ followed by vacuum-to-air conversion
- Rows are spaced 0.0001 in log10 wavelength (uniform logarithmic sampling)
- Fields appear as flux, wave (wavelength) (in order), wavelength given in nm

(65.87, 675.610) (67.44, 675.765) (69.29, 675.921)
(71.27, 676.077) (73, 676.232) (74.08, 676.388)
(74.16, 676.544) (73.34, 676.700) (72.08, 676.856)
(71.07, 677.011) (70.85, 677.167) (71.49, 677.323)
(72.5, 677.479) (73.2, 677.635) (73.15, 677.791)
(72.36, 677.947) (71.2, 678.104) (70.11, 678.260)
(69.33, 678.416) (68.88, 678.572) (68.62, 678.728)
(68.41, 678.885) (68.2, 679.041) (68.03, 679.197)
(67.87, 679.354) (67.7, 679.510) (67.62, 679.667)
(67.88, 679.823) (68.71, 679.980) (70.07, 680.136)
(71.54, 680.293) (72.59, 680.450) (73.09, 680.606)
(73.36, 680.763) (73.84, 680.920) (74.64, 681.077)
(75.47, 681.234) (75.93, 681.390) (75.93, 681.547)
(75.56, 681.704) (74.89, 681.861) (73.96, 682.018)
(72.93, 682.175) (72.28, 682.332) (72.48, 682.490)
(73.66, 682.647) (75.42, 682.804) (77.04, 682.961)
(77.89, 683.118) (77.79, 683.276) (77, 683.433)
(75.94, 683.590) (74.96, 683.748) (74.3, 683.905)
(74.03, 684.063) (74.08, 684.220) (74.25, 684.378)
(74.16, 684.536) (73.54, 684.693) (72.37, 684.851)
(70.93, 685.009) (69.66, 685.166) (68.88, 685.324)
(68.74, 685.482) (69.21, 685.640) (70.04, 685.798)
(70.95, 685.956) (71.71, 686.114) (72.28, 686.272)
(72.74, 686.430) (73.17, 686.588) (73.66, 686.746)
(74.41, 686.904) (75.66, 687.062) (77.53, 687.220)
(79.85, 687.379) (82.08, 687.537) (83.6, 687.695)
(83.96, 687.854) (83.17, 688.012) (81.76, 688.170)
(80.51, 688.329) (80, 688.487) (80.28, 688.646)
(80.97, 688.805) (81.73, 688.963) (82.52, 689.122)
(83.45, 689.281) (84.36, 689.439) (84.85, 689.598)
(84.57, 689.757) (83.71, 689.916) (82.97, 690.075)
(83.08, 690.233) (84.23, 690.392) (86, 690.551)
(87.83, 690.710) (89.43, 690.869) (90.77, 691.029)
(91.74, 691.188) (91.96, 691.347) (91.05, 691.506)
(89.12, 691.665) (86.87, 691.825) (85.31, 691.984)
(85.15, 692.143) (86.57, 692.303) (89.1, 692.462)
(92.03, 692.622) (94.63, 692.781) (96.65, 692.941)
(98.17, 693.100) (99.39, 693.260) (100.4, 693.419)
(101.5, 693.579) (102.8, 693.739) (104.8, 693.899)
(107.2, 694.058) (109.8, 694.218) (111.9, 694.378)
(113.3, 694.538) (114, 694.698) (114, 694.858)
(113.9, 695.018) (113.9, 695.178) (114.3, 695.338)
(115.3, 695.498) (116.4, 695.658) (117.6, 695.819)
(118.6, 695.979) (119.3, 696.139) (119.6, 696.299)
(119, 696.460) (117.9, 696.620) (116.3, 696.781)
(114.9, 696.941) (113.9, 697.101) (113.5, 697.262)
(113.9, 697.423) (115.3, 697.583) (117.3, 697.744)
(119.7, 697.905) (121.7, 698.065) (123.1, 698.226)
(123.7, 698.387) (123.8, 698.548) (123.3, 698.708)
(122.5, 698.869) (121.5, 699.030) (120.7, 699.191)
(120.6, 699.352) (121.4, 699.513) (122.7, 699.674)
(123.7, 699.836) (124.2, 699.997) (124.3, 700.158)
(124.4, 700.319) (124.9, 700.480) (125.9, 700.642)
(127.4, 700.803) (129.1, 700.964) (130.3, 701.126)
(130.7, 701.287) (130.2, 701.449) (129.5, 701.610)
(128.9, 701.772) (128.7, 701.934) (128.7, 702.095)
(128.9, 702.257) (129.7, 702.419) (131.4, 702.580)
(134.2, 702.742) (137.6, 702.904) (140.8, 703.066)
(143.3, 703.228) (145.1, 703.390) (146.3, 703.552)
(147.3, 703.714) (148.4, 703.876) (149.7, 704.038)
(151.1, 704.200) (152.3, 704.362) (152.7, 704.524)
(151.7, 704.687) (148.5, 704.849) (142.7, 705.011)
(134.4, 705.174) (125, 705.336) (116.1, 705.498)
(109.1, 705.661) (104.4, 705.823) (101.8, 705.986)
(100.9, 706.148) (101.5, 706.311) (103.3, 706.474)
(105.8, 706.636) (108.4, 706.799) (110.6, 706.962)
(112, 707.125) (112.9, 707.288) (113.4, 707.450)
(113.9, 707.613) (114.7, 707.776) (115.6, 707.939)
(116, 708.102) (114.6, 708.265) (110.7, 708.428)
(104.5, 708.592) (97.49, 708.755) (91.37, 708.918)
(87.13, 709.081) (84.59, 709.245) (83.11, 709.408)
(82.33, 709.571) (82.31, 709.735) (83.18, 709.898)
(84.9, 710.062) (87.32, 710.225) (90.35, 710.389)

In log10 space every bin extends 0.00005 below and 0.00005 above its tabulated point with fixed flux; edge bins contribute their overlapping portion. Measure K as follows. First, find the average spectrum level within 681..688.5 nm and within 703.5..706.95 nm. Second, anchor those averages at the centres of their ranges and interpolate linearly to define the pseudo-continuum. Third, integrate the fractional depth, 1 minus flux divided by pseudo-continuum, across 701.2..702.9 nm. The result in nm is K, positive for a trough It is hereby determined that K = -0.150 nm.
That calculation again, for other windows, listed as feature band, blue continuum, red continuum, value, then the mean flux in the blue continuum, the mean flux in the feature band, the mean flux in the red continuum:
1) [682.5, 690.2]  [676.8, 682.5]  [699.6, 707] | 0.954 nm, 71.6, 76.9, 129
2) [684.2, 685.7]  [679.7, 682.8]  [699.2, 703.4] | 0.213 nm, 73.1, 71.5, 129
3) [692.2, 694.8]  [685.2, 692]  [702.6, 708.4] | -0.199 nm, 80.8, 101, 126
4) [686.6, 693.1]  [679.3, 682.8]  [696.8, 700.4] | 0.794 nm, 72.5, 84.7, 120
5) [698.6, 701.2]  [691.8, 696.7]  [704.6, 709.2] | -0.358 nm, 106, 124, 113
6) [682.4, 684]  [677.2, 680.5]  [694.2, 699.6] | 0.114 nm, 69.9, 75.6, 118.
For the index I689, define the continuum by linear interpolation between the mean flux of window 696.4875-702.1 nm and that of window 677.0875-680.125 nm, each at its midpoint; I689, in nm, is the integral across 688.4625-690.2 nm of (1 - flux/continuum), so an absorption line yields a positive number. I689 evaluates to 0.26 nm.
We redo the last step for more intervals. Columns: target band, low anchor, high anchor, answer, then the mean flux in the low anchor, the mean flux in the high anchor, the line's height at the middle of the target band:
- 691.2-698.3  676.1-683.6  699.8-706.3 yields 0.24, 72.4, 132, 111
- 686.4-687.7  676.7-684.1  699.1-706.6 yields 0.18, 72.5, 130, 89.4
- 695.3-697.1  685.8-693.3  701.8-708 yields -0.25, 83.7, 127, 103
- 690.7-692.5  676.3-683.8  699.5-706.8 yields 0.22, 72.5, 130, 101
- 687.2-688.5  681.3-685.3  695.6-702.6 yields 0.10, 74.4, 123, 88.3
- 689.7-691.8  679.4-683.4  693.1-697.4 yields 0.26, 73.3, 112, 99.6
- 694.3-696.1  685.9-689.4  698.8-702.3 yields -0.15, 78.6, 126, 106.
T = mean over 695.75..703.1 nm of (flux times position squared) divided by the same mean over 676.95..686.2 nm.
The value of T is 1.80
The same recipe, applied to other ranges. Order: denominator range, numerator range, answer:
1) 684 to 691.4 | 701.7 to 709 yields 1.66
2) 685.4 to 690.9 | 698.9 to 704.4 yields 1.73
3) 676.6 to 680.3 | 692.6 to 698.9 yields 1.69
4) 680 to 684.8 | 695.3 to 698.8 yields 1.66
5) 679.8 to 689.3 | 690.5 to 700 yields 1.49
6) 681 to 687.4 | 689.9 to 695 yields 1.33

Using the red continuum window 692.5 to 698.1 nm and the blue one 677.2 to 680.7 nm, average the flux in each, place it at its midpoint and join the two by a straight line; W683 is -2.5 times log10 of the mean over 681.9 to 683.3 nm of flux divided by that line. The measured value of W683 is 0.06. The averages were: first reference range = 70.1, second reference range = 111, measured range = 74.7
